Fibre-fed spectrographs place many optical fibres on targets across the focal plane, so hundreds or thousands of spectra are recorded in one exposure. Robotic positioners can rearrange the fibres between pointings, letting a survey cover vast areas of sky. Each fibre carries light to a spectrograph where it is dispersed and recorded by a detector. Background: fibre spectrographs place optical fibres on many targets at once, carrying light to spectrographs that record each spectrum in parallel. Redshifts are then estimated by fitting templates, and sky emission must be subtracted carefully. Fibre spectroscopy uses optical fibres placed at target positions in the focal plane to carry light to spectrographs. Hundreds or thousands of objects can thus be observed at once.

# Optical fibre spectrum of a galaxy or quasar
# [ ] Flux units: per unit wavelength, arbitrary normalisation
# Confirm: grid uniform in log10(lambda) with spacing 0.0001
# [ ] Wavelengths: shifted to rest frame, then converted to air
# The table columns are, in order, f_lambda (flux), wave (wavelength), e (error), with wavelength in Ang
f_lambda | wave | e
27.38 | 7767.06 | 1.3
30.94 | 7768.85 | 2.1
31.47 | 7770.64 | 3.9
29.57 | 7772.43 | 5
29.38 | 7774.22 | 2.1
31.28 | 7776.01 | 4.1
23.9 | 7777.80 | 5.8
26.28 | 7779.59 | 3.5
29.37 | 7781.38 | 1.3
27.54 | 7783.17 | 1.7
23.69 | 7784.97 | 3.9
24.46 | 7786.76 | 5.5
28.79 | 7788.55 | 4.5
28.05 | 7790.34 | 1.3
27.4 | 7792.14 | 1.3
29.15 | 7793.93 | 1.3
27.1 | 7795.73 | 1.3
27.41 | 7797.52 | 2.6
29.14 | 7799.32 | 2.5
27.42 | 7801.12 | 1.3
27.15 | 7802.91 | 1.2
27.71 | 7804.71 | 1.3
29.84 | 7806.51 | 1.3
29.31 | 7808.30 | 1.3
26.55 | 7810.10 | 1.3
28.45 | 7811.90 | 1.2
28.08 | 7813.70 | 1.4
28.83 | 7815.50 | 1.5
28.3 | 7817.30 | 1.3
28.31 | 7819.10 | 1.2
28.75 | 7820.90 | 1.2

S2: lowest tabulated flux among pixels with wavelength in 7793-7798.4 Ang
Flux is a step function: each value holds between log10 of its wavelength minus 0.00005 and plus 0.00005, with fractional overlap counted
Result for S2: 27.1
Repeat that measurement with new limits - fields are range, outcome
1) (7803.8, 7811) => 26.55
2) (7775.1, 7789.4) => 23.69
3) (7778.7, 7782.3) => 26.28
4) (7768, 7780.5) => 23.9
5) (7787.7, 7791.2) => 28.05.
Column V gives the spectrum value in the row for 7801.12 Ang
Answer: 27.42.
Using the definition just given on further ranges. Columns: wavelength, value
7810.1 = 26.55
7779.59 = 26.28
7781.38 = 29.37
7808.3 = 29.31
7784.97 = 23.69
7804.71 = 27.71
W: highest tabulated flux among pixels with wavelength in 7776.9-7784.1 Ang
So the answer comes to 29.37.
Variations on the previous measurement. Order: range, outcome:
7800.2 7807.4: 29.84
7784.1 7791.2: 28.79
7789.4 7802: 29.15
